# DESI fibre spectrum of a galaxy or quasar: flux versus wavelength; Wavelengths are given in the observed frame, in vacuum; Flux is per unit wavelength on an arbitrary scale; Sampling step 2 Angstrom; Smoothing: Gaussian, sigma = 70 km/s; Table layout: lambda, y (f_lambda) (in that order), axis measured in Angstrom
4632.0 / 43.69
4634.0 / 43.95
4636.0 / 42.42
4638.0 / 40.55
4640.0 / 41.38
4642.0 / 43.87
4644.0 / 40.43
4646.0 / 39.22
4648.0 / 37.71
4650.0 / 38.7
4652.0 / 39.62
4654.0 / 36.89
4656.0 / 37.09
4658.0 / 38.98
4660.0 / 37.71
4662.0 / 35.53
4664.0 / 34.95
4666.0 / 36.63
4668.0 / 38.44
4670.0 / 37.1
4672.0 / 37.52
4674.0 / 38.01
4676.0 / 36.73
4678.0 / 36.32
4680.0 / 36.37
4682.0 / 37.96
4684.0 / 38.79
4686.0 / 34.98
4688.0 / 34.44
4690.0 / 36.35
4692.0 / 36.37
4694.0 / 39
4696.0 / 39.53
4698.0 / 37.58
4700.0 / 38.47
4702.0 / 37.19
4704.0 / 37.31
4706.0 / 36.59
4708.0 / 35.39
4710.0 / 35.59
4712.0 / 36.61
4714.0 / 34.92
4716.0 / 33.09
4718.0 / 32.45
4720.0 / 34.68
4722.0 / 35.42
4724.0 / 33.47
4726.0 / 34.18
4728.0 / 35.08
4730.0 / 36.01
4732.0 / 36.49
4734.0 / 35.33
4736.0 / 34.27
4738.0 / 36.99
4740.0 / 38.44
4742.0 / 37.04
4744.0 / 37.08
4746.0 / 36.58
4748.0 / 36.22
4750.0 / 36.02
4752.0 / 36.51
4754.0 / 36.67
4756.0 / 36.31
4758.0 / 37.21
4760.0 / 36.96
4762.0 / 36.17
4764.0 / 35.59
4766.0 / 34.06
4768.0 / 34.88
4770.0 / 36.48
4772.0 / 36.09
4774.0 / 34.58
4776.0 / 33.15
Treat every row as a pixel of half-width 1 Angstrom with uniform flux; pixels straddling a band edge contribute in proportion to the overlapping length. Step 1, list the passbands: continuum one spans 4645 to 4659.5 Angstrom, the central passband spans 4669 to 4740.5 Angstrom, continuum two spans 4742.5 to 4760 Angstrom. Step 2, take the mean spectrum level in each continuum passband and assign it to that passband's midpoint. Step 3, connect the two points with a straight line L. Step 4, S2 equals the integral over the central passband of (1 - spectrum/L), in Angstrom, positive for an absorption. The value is 2.2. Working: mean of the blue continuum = 38.3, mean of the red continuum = 36.6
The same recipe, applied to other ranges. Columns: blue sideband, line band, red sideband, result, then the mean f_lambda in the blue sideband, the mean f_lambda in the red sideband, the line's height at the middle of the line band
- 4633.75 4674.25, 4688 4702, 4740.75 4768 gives 0.1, 38.8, 36.3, 37.8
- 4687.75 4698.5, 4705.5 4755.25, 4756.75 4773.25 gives 1.3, 37.4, 35.9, 36.6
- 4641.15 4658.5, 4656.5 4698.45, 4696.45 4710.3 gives 1.0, 39.1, 37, 38.1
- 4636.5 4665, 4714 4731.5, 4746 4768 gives 1.2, 38.8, 36.1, 37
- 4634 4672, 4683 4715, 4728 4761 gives 0.7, 38.8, 36.5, 37.6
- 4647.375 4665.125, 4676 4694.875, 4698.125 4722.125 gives -0.1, 37.5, 35.7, 36.5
